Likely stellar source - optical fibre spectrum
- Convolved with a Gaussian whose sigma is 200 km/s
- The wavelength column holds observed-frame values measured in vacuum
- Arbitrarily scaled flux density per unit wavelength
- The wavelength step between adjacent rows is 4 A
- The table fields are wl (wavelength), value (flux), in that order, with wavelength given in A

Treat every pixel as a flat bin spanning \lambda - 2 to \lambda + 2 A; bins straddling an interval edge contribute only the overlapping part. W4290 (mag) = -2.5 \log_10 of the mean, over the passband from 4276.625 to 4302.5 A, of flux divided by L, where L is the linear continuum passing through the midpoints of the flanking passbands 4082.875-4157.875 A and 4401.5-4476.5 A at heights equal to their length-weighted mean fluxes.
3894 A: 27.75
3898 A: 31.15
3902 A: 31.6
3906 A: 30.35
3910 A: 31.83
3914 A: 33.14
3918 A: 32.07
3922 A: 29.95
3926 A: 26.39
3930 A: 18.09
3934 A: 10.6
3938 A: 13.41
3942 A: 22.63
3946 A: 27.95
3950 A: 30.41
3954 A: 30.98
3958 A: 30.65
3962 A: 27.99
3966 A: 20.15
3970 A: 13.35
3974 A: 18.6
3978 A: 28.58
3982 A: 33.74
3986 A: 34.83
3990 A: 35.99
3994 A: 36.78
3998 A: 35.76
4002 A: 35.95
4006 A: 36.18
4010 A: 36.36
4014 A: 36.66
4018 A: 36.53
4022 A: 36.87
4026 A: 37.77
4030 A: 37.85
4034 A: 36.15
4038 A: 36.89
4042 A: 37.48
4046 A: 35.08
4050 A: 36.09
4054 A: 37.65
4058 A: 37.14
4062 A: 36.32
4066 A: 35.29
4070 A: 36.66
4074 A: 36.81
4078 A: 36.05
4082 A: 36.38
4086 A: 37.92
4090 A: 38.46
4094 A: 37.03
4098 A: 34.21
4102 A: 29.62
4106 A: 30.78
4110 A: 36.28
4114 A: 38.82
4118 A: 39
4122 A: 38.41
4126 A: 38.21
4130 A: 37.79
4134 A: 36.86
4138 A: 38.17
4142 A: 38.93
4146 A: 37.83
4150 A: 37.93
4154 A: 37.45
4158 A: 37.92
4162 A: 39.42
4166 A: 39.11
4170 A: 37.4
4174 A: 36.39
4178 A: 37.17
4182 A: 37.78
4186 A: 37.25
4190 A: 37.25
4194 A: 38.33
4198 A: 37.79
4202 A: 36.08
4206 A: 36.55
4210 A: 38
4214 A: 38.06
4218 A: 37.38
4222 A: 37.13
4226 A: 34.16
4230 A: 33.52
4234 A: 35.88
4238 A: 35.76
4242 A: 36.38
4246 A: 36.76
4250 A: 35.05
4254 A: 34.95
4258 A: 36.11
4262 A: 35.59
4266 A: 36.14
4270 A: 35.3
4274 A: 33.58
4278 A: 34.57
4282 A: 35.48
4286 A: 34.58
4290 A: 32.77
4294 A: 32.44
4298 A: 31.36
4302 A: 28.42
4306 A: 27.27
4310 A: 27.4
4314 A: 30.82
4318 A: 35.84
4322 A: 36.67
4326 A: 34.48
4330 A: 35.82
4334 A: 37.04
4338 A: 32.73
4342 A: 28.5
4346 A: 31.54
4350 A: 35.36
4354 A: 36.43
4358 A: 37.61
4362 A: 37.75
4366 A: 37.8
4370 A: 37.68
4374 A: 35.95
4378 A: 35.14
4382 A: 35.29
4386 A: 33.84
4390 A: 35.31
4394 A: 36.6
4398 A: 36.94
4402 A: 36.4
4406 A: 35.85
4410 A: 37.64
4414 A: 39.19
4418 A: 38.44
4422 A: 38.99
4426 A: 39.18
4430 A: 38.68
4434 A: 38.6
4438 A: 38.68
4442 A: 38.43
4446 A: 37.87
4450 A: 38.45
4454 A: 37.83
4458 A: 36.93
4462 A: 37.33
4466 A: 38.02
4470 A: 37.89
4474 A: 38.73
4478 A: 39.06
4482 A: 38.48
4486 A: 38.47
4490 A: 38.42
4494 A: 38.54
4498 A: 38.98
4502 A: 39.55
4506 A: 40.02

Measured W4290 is 0.14 mag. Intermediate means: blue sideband 36.9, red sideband 38.1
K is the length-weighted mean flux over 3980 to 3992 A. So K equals 34.9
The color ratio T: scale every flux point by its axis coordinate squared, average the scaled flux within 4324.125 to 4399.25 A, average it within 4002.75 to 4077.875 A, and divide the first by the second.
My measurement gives 1.12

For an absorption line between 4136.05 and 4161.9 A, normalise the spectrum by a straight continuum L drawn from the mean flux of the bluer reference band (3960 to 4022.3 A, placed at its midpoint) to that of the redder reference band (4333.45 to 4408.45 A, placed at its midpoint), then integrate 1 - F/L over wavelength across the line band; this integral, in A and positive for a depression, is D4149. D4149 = -4.0 A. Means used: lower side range 31.4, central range 38.1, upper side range 35.4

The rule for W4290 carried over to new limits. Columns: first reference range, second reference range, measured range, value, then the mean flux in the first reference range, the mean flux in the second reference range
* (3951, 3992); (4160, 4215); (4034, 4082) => -0.157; 27.6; 37.6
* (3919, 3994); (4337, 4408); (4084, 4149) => -0.243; 25.6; 35.4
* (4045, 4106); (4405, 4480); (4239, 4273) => 0.039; 35.9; 38.2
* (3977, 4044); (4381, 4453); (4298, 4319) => 0.238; 36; 37.5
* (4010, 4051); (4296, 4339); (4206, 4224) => -0.106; 36.7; 32.5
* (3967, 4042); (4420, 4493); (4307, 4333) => 0.108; 33.5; 38.3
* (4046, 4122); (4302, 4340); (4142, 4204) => -0.083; 36.2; 32.9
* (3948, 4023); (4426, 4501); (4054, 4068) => -0.127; 31.3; 38.3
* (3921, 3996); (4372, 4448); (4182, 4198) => -0.189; 25.8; 37.2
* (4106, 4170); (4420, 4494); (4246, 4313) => 0.147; 37.9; 38.3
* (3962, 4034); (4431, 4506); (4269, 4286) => 0.040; 32.4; 38.4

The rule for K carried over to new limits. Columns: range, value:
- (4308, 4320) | 31.4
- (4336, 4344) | 30.6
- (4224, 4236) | 34.5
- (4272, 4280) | 34.1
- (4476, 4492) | 38.6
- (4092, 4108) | 32.9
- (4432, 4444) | 38.6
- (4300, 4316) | 28.5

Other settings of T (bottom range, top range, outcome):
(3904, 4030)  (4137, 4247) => 1.40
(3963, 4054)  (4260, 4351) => 1.14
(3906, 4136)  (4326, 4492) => 1.35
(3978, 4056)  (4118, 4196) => 1.12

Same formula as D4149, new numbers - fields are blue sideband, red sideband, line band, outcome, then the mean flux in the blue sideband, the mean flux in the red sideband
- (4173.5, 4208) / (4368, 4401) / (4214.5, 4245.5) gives 0.9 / 37.2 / 35.9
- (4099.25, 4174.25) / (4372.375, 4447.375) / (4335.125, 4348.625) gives 2.1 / 37.2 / 37.2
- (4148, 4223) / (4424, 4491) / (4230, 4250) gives 1.0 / 37.6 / 38.3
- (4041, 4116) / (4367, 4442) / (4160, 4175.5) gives -0.8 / 36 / 37.2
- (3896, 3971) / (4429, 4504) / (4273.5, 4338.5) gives 3.1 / 26.1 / 38.4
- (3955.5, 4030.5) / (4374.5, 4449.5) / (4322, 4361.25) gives 1.9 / 32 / 37.3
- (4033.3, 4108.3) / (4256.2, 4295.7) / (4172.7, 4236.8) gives -3.1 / 35.9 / 34.7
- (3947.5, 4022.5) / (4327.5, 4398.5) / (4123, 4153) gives -4.6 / 31.3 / 35.4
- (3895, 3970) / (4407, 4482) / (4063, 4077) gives -3.2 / 26.3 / 38.3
